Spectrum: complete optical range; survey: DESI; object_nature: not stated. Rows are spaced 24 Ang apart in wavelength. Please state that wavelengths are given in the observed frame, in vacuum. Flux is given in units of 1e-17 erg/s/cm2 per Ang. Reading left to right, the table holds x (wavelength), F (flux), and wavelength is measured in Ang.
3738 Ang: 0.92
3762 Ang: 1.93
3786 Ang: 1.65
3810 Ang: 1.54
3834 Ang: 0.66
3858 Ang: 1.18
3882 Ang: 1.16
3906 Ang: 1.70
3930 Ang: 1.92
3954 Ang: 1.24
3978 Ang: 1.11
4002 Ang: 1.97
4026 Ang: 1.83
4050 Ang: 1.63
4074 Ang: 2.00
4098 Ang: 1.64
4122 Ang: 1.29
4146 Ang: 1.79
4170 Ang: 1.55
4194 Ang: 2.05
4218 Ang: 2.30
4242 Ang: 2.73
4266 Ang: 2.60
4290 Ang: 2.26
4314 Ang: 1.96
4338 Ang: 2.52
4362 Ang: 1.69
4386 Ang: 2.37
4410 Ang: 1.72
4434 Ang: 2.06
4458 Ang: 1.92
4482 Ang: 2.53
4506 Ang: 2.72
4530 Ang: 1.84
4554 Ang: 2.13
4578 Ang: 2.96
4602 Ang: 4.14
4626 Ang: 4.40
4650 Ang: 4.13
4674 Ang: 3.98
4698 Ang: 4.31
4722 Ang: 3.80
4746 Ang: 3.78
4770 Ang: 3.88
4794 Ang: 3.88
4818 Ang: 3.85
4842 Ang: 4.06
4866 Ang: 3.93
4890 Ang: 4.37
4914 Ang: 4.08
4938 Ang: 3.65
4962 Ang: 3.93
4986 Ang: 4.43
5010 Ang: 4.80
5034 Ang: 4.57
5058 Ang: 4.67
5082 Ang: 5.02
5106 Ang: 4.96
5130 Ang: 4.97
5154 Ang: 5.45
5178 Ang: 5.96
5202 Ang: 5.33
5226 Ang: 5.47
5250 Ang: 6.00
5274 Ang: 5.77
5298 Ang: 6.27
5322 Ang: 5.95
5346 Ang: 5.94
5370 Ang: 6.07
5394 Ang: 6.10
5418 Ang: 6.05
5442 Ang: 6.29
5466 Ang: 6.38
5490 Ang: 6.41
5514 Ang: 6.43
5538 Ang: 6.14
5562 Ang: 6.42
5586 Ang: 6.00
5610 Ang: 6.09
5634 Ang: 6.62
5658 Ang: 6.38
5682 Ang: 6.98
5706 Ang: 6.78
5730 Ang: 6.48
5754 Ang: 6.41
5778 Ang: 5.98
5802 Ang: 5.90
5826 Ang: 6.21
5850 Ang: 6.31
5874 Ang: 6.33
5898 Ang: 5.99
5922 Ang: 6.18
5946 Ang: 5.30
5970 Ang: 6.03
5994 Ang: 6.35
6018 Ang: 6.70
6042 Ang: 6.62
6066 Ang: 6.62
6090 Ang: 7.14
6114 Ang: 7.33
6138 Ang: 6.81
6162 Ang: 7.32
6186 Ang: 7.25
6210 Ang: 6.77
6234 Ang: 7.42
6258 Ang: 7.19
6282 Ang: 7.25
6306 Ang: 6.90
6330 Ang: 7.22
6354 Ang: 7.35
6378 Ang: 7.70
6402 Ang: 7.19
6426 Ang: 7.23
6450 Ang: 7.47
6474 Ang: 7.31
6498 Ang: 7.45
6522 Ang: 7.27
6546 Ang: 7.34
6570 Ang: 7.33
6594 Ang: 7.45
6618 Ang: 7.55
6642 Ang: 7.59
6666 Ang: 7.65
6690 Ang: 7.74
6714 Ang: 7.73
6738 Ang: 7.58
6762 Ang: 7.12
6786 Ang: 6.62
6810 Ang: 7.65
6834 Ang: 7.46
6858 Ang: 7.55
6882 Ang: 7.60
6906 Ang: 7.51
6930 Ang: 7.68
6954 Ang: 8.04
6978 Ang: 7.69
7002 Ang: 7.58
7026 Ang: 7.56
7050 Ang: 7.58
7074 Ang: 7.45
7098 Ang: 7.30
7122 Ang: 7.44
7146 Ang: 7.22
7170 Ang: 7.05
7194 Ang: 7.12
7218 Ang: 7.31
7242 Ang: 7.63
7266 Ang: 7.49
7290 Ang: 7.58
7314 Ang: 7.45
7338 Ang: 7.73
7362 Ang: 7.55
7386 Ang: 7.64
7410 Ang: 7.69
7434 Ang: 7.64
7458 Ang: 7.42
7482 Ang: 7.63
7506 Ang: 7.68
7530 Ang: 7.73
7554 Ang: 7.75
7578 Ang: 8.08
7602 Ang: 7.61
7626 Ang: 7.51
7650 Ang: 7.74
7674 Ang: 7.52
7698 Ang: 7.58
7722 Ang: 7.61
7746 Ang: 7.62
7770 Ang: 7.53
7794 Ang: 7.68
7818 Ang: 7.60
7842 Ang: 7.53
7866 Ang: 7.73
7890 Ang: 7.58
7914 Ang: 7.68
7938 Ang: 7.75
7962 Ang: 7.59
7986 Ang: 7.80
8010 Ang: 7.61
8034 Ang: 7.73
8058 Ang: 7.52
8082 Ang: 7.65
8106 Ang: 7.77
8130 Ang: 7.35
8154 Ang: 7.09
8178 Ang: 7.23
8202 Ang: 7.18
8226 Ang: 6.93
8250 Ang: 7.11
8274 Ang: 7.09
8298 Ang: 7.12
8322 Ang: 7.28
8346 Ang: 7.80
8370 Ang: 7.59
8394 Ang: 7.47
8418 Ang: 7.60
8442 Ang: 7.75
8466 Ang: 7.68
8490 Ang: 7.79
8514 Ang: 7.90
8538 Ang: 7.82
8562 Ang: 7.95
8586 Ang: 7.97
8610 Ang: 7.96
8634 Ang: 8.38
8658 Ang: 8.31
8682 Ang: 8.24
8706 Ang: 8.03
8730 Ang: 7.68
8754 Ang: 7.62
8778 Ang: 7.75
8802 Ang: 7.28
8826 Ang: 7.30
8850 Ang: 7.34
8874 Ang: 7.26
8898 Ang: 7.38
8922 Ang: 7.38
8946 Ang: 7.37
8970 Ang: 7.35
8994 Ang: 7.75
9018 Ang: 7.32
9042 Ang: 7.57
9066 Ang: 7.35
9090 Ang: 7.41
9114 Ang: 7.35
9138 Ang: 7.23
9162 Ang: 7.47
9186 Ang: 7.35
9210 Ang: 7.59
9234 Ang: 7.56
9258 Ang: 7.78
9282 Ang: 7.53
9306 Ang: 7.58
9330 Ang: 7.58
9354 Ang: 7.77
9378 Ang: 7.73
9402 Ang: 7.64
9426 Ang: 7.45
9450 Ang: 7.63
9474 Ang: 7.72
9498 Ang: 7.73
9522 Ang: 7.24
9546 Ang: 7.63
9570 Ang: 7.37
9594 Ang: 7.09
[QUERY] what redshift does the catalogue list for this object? 0.149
